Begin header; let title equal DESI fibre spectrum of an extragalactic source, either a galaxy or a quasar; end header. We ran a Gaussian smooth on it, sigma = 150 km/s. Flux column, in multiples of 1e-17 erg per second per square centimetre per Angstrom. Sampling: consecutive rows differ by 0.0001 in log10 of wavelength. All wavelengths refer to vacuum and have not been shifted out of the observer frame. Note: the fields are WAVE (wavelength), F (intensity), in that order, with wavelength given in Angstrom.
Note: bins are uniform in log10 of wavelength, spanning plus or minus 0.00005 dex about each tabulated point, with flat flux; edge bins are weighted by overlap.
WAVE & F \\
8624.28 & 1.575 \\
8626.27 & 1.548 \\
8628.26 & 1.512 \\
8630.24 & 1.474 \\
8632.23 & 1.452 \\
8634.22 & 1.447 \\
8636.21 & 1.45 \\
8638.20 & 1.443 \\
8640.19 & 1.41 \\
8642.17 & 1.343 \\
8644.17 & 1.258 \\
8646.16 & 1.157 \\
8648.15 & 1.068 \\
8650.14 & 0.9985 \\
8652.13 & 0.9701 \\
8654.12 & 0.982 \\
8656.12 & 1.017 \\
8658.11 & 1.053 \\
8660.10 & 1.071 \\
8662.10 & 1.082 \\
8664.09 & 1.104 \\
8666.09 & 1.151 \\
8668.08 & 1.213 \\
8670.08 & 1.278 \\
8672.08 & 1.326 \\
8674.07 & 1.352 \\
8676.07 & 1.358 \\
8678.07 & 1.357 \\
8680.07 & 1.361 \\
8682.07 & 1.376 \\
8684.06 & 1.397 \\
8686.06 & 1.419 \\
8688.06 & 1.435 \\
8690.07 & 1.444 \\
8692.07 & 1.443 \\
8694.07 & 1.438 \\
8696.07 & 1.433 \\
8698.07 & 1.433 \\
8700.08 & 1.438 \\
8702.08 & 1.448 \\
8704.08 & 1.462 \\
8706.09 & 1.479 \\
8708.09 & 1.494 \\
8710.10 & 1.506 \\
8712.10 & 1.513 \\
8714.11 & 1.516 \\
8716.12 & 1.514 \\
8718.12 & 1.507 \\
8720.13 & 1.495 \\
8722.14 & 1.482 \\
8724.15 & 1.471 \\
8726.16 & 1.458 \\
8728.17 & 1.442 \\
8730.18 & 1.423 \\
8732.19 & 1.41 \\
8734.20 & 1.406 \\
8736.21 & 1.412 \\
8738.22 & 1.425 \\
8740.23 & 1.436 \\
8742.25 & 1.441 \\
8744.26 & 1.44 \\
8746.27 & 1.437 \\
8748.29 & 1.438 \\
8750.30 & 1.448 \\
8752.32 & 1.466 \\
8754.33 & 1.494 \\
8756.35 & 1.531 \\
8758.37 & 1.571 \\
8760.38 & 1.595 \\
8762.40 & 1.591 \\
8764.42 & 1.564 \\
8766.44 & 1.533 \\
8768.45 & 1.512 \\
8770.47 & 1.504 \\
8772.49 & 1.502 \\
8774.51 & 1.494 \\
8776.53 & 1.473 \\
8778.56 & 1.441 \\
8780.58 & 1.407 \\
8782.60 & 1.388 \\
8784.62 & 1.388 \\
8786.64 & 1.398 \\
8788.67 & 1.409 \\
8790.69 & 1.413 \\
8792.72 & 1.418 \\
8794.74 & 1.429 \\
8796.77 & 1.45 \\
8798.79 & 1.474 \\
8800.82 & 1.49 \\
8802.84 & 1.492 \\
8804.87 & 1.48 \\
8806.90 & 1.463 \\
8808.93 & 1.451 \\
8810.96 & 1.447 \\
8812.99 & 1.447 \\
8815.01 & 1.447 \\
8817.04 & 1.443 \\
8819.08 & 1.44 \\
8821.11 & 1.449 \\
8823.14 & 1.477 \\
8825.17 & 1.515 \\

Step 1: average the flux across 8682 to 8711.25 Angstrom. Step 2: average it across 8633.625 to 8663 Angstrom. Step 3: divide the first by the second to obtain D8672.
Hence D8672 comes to 1.2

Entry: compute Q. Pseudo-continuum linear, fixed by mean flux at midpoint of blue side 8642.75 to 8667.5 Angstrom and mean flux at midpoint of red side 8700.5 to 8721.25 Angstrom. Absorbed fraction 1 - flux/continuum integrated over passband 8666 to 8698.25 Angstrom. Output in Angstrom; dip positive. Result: -2.25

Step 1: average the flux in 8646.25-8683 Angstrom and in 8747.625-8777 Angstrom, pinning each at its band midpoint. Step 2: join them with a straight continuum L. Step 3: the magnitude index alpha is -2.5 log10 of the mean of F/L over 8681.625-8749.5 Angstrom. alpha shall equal -0.08 mag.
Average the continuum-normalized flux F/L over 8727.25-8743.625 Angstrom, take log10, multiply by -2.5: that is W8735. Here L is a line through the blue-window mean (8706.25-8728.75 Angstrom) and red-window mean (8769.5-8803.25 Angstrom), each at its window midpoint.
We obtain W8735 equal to 0.04 mag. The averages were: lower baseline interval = 1.49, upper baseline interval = 1.44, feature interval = 1.42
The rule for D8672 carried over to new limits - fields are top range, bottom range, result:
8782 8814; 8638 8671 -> 1.26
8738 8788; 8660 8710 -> 1.09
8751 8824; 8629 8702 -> 1.14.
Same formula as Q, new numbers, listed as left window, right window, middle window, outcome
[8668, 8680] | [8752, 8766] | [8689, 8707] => -0.8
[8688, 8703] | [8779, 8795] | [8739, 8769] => -1.7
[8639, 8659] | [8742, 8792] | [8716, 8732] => -1.4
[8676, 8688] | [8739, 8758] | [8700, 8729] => -1.2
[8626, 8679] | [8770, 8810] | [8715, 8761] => -3.1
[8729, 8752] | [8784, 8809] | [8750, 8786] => -1.5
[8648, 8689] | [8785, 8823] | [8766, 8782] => -1.0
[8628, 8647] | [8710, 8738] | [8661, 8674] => 2.0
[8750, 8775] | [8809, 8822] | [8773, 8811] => 1.0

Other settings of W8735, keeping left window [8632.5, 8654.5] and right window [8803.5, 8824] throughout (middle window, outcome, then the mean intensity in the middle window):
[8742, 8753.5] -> -0.057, 1.45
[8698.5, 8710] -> -0.114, 1.47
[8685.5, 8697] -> -0.105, 1.44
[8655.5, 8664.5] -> 0.186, 1.07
